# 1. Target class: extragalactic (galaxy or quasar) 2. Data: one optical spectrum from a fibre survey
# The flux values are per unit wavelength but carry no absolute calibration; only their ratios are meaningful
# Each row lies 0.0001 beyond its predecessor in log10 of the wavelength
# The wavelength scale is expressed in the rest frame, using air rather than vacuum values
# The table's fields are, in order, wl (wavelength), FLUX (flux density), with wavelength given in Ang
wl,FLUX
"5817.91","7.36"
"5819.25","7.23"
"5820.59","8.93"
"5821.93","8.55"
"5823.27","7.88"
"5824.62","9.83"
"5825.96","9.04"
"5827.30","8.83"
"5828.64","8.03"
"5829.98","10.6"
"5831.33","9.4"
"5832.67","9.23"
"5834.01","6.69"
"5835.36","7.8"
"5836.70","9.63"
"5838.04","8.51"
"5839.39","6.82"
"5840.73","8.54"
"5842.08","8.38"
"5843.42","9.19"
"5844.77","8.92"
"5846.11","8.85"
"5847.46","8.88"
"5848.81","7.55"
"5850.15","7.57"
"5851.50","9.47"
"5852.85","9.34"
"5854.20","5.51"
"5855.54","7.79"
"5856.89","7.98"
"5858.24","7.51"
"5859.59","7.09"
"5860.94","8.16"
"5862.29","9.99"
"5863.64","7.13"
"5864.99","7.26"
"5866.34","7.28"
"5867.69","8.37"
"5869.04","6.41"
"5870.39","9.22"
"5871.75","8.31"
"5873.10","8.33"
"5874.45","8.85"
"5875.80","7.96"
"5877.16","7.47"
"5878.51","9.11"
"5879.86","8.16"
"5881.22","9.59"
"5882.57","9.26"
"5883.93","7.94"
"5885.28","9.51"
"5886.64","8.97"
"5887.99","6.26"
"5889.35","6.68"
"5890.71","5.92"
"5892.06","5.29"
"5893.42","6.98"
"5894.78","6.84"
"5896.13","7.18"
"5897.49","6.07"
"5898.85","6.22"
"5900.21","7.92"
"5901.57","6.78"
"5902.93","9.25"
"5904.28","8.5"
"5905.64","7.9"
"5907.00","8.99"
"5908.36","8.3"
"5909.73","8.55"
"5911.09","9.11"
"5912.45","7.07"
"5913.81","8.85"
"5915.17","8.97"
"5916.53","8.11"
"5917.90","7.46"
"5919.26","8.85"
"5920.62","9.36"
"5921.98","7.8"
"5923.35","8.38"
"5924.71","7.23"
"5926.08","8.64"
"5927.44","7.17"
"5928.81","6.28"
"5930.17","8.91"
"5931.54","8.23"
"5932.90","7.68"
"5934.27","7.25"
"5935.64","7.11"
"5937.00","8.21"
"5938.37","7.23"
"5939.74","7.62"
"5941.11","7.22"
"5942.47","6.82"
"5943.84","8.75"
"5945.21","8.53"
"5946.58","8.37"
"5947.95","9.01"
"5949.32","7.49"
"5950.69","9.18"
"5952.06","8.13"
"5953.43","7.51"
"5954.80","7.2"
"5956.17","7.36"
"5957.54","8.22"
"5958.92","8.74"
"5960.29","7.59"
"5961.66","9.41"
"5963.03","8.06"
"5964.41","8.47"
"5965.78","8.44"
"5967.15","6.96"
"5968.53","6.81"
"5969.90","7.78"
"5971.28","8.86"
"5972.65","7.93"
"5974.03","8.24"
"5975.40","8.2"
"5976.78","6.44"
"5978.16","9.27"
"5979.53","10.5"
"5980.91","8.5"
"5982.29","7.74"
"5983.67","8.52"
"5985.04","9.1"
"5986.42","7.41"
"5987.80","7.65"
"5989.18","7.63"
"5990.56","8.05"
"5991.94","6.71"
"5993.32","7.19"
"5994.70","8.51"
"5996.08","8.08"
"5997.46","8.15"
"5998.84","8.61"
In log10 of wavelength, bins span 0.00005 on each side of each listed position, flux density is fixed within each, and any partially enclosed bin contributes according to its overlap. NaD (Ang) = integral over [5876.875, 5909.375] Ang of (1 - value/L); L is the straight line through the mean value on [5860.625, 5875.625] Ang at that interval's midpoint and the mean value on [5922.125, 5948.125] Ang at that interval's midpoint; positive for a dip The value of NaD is 1.1 Ang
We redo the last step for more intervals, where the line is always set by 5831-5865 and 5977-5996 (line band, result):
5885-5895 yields 1.5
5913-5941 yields 0.8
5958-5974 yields 0.1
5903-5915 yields -0.4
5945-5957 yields 0.2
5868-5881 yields -0.1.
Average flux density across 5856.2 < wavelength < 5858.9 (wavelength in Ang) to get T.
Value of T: 7.74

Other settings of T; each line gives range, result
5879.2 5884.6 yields 8.73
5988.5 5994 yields 7.39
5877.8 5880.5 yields 8.65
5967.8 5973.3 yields 7.84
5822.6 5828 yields 8.88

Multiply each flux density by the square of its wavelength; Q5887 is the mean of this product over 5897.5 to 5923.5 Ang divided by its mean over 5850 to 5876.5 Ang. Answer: 1.0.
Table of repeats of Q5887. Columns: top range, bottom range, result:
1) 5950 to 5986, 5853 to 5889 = 1.05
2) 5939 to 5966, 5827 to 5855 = 0.99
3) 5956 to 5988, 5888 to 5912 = 1.13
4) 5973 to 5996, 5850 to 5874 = 1.06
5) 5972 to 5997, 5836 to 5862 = 1.03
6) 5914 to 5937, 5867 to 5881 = 0.98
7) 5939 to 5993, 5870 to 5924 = 1.03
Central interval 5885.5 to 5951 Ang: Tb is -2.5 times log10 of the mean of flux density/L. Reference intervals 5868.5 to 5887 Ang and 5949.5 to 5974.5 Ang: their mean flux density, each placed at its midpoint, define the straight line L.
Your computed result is 0.07 mag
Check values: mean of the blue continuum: 8.51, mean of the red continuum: 8.04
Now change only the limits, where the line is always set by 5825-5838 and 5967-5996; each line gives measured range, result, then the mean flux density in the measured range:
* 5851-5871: 0.102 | 7.88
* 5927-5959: 0.053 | 7.83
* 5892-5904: 0.193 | 7.09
